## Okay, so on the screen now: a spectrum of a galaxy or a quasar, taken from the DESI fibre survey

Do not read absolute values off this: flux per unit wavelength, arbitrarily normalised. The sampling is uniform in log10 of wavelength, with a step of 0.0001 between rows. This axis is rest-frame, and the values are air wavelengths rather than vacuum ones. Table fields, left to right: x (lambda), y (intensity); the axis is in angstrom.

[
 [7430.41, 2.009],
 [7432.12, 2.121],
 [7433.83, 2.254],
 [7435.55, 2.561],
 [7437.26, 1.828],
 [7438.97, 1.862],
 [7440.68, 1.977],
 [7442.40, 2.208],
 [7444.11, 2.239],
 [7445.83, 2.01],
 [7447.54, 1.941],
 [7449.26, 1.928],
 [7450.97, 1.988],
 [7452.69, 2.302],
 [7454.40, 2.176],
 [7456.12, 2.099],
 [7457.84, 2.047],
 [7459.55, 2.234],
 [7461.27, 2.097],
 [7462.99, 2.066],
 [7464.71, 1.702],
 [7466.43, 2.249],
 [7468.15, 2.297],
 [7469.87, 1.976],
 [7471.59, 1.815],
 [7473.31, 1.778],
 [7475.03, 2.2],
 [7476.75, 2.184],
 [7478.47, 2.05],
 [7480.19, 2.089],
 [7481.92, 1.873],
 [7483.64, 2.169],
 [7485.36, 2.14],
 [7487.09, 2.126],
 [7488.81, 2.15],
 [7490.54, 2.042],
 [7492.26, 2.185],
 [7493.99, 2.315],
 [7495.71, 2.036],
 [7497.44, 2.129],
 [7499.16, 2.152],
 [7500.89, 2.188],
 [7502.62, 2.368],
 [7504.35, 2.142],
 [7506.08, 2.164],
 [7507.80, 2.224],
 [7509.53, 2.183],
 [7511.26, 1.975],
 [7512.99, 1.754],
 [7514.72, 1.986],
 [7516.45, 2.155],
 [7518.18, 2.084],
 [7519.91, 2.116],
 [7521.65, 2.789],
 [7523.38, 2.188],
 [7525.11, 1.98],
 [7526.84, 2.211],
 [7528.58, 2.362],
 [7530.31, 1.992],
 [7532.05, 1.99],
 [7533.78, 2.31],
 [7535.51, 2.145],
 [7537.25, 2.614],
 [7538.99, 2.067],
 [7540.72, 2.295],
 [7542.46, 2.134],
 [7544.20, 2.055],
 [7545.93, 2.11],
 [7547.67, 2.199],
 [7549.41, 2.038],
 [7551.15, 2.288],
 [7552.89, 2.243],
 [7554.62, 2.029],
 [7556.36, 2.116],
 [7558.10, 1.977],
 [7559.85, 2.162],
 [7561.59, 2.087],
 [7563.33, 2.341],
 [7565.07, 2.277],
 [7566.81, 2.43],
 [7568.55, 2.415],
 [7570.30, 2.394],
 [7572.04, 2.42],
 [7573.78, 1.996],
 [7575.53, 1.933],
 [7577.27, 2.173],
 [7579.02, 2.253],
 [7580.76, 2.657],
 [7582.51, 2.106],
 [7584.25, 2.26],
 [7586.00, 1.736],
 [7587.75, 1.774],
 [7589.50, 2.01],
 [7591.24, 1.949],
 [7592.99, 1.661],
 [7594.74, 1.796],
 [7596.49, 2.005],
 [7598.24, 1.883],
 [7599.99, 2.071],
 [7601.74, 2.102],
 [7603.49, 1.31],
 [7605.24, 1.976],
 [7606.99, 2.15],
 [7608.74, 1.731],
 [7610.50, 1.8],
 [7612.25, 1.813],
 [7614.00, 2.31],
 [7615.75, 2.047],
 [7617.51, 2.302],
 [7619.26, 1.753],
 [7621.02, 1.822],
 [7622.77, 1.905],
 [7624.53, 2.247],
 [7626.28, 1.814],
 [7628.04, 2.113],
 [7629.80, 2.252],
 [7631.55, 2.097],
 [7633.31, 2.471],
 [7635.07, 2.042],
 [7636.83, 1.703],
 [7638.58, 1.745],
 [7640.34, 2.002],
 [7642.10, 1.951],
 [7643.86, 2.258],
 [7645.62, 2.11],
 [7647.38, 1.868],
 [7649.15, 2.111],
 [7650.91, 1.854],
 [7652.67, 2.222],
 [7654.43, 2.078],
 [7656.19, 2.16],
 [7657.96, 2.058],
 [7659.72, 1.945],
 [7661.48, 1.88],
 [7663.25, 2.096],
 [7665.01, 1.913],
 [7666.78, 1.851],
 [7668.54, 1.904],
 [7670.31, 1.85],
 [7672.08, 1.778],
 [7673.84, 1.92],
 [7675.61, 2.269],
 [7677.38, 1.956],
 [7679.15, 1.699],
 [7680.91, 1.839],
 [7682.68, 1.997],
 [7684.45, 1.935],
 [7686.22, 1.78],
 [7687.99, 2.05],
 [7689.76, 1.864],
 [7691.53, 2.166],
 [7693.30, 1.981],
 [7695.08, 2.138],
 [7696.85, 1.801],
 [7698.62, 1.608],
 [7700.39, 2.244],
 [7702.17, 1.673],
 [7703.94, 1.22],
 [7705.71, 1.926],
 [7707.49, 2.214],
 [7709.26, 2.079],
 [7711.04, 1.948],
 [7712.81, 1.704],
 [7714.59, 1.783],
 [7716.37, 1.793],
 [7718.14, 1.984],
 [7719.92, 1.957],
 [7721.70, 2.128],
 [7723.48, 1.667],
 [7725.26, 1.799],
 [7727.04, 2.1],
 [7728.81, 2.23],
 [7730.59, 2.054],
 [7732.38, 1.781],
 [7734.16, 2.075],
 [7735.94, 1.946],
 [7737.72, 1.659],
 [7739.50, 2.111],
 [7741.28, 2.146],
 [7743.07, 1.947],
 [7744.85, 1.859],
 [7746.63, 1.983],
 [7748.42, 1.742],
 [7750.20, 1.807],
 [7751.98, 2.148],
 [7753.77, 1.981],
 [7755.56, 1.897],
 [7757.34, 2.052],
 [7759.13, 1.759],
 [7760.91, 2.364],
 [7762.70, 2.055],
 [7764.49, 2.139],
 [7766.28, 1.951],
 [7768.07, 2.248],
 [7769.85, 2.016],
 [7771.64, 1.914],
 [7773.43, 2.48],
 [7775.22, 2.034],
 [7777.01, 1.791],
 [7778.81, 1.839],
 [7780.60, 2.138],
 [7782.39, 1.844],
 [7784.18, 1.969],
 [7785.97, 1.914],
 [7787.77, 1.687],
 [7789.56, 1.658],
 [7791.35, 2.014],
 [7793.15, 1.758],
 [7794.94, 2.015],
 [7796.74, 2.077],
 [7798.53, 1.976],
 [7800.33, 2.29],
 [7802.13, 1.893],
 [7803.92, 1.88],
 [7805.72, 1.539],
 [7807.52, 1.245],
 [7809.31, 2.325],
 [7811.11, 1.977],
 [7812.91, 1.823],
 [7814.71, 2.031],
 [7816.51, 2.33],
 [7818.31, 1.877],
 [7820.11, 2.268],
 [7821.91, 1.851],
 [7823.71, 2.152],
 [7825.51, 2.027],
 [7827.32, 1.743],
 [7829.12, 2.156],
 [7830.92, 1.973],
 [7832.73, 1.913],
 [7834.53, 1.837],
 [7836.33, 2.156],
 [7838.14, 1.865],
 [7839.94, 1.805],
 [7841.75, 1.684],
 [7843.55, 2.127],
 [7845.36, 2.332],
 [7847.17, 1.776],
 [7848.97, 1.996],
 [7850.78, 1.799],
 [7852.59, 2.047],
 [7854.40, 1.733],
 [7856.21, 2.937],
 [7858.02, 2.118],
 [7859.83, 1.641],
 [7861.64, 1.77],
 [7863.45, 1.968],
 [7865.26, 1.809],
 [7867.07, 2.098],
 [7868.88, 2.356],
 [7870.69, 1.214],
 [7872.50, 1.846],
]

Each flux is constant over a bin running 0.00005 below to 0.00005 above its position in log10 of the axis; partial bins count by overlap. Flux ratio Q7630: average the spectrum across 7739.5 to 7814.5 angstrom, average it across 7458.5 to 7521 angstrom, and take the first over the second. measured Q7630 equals 0.93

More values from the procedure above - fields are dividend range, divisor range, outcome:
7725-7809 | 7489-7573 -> 0.90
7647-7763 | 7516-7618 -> 0.92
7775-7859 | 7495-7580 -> 0.90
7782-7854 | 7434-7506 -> 0.92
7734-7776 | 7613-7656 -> 0.98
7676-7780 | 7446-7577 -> 0.91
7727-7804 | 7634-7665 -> 0.99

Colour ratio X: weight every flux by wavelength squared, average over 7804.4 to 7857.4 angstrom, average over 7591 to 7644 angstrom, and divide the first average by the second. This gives 1.1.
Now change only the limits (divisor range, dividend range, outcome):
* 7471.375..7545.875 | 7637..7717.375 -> 0.95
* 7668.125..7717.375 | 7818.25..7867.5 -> 1.09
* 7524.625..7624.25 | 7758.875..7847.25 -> 1.00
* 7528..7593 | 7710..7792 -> 0.95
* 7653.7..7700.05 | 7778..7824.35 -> 1.03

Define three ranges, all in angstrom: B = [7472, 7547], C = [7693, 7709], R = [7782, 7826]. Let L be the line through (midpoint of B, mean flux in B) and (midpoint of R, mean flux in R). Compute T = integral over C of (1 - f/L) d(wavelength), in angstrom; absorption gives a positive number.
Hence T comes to 1.1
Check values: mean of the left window 2.14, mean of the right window 1.94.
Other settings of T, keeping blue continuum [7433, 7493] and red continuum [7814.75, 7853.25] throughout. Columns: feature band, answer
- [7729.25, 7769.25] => 0.4 angstrom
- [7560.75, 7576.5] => -1.5 angstrom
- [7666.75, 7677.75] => 0.5 angstrom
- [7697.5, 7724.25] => 2.1 angstrom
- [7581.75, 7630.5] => 2.2 angstrom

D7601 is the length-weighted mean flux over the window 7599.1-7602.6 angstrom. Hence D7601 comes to 2.09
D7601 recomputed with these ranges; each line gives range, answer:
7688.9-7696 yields 2.04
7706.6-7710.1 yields 2.15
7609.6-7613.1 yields 1.8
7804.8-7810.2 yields 1.7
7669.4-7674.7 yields 1.85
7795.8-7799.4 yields 2.03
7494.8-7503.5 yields 2.18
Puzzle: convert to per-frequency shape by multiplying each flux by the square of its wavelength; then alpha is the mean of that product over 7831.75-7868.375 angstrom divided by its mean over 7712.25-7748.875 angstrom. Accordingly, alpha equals 1.1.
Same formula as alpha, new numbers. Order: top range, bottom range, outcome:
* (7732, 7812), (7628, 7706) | 1.02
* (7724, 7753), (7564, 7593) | 0.95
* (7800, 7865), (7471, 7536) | 1.01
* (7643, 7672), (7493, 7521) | 0.98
